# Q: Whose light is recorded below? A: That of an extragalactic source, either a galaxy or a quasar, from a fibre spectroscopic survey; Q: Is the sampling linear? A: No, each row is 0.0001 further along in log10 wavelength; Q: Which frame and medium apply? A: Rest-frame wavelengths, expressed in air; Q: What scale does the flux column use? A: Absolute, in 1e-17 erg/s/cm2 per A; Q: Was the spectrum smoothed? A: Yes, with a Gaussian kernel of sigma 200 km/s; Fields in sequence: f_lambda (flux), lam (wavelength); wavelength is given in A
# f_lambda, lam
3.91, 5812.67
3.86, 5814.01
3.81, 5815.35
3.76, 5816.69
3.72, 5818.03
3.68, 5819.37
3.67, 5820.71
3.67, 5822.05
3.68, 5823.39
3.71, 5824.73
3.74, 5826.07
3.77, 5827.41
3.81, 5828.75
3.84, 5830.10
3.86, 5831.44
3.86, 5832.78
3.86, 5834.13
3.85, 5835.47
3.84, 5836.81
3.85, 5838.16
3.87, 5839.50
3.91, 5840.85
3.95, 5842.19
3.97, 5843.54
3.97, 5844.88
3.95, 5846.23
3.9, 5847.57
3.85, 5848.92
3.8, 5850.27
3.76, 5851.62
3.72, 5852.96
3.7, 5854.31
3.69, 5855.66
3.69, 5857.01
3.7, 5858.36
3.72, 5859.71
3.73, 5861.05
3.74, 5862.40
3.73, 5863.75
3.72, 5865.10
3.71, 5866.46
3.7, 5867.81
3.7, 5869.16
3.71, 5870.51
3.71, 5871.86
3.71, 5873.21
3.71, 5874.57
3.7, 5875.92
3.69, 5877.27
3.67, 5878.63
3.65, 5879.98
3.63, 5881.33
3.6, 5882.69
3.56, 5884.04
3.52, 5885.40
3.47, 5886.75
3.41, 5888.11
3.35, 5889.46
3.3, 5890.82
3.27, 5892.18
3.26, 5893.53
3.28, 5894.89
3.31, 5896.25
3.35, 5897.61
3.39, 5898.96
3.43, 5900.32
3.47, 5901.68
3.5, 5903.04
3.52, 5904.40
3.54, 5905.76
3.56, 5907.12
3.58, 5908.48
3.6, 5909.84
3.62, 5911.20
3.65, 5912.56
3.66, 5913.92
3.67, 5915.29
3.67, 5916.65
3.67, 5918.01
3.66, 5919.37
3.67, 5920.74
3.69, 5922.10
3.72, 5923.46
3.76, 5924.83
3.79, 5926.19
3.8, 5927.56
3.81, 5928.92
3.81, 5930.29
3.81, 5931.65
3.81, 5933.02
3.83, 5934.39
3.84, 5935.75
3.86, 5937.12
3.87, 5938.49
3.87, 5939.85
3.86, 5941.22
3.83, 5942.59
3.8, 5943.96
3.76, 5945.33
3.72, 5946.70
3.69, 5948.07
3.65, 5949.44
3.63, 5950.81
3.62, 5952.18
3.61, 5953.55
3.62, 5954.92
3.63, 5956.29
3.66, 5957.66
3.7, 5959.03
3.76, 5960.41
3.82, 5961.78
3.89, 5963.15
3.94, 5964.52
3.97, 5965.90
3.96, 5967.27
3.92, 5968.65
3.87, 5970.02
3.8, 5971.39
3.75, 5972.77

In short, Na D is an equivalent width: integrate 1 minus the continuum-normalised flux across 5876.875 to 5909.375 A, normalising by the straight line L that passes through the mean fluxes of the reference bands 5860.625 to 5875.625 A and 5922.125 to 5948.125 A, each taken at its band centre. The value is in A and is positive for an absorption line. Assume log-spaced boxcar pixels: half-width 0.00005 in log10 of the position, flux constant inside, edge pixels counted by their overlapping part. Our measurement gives 2.4 A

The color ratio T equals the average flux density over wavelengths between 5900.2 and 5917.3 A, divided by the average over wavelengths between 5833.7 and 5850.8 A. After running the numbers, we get 0.9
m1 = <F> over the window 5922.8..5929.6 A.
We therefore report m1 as 3.78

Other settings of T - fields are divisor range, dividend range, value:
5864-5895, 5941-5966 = 1.05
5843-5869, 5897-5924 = 0.95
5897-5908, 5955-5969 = 1.10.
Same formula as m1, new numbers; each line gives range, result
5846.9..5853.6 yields 3.81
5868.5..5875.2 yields 3.71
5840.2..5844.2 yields 3.94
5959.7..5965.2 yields 3.85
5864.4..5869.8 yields 3.7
